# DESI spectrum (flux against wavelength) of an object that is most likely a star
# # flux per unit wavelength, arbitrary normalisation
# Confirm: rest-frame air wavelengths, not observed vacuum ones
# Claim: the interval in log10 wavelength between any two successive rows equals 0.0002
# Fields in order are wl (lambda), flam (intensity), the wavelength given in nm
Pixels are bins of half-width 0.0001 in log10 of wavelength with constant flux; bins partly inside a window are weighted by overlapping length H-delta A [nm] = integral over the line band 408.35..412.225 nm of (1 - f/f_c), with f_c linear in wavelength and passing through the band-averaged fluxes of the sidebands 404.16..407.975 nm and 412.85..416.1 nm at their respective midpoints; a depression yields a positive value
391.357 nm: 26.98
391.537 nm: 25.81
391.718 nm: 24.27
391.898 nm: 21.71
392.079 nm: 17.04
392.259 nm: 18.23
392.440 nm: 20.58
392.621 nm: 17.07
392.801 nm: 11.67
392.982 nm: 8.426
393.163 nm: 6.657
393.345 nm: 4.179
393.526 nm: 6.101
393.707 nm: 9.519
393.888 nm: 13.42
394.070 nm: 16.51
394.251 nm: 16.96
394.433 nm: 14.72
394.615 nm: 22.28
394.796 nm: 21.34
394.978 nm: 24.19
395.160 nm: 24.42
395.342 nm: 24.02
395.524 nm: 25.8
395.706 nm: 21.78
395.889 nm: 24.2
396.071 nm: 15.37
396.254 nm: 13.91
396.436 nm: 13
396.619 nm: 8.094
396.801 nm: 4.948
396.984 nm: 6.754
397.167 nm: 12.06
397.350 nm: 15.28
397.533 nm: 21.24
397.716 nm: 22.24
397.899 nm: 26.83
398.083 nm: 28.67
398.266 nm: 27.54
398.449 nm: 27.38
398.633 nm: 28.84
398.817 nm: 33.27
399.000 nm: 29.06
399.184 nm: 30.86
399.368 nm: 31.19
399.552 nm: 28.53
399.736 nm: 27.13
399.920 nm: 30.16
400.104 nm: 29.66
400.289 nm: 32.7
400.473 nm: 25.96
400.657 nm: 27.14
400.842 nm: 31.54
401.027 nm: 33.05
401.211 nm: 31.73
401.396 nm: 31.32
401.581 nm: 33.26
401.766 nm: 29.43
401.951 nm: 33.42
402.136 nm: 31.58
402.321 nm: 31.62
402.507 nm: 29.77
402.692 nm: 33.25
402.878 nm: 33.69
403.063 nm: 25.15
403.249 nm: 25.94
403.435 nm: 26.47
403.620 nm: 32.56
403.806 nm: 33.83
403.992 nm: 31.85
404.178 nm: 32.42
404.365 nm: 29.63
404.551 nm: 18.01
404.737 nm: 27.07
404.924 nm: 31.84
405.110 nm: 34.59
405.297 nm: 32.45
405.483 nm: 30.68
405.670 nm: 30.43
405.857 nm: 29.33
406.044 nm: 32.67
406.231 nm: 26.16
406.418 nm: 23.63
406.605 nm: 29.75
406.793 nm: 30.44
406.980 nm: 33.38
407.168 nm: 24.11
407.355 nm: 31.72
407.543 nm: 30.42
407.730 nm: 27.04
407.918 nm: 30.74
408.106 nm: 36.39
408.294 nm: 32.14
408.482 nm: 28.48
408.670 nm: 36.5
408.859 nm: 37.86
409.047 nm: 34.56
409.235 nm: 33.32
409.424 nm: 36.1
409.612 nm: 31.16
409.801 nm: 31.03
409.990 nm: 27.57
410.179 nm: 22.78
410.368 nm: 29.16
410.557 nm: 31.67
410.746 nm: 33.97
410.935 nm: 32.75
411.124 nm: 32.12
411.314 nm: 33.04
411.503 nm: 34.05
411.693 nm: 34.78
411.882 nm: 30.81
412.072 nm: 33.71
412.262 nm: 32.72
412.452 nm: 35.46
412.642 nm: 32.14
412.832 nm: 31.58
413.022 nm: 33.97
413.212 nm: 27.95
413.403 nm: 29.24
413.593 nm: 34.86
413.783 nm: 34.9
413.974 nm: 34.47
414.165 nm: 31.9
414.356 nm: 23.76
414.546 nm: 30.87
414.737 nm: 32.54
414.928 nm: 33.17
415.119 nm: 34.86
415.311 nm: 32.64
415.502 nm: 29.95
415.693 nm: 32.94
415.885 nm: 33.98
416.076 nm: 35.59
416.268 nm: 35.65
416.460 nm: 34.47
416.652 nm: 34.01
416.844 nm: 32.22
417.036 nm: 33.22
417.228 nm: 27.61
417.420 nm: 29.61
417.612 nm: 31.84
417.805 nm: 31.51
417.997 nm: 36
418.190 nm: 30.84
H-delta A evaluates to -0.20 nm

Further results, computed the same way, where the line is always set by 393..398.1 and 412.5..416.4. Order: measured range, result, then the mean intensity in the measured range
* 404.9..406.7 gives -0.37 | 30.1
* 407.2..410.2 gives -0.47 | 31.8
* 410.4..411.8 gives -0.16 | 33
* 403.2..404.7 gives -0.35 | 28.9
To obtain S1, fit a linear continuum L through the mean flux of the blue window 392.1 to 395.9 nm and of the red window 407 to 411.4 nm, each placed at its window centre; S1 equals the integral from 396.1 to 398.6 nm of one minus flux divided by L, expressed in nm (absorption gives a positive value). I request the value 0.30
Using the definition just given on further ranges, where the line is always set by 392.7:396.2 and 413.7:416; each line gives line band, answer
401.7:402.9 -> -0.497 nm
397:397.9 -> 0.050 nm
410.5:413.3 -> -0.269 nm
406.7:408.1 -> -0.196 nm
